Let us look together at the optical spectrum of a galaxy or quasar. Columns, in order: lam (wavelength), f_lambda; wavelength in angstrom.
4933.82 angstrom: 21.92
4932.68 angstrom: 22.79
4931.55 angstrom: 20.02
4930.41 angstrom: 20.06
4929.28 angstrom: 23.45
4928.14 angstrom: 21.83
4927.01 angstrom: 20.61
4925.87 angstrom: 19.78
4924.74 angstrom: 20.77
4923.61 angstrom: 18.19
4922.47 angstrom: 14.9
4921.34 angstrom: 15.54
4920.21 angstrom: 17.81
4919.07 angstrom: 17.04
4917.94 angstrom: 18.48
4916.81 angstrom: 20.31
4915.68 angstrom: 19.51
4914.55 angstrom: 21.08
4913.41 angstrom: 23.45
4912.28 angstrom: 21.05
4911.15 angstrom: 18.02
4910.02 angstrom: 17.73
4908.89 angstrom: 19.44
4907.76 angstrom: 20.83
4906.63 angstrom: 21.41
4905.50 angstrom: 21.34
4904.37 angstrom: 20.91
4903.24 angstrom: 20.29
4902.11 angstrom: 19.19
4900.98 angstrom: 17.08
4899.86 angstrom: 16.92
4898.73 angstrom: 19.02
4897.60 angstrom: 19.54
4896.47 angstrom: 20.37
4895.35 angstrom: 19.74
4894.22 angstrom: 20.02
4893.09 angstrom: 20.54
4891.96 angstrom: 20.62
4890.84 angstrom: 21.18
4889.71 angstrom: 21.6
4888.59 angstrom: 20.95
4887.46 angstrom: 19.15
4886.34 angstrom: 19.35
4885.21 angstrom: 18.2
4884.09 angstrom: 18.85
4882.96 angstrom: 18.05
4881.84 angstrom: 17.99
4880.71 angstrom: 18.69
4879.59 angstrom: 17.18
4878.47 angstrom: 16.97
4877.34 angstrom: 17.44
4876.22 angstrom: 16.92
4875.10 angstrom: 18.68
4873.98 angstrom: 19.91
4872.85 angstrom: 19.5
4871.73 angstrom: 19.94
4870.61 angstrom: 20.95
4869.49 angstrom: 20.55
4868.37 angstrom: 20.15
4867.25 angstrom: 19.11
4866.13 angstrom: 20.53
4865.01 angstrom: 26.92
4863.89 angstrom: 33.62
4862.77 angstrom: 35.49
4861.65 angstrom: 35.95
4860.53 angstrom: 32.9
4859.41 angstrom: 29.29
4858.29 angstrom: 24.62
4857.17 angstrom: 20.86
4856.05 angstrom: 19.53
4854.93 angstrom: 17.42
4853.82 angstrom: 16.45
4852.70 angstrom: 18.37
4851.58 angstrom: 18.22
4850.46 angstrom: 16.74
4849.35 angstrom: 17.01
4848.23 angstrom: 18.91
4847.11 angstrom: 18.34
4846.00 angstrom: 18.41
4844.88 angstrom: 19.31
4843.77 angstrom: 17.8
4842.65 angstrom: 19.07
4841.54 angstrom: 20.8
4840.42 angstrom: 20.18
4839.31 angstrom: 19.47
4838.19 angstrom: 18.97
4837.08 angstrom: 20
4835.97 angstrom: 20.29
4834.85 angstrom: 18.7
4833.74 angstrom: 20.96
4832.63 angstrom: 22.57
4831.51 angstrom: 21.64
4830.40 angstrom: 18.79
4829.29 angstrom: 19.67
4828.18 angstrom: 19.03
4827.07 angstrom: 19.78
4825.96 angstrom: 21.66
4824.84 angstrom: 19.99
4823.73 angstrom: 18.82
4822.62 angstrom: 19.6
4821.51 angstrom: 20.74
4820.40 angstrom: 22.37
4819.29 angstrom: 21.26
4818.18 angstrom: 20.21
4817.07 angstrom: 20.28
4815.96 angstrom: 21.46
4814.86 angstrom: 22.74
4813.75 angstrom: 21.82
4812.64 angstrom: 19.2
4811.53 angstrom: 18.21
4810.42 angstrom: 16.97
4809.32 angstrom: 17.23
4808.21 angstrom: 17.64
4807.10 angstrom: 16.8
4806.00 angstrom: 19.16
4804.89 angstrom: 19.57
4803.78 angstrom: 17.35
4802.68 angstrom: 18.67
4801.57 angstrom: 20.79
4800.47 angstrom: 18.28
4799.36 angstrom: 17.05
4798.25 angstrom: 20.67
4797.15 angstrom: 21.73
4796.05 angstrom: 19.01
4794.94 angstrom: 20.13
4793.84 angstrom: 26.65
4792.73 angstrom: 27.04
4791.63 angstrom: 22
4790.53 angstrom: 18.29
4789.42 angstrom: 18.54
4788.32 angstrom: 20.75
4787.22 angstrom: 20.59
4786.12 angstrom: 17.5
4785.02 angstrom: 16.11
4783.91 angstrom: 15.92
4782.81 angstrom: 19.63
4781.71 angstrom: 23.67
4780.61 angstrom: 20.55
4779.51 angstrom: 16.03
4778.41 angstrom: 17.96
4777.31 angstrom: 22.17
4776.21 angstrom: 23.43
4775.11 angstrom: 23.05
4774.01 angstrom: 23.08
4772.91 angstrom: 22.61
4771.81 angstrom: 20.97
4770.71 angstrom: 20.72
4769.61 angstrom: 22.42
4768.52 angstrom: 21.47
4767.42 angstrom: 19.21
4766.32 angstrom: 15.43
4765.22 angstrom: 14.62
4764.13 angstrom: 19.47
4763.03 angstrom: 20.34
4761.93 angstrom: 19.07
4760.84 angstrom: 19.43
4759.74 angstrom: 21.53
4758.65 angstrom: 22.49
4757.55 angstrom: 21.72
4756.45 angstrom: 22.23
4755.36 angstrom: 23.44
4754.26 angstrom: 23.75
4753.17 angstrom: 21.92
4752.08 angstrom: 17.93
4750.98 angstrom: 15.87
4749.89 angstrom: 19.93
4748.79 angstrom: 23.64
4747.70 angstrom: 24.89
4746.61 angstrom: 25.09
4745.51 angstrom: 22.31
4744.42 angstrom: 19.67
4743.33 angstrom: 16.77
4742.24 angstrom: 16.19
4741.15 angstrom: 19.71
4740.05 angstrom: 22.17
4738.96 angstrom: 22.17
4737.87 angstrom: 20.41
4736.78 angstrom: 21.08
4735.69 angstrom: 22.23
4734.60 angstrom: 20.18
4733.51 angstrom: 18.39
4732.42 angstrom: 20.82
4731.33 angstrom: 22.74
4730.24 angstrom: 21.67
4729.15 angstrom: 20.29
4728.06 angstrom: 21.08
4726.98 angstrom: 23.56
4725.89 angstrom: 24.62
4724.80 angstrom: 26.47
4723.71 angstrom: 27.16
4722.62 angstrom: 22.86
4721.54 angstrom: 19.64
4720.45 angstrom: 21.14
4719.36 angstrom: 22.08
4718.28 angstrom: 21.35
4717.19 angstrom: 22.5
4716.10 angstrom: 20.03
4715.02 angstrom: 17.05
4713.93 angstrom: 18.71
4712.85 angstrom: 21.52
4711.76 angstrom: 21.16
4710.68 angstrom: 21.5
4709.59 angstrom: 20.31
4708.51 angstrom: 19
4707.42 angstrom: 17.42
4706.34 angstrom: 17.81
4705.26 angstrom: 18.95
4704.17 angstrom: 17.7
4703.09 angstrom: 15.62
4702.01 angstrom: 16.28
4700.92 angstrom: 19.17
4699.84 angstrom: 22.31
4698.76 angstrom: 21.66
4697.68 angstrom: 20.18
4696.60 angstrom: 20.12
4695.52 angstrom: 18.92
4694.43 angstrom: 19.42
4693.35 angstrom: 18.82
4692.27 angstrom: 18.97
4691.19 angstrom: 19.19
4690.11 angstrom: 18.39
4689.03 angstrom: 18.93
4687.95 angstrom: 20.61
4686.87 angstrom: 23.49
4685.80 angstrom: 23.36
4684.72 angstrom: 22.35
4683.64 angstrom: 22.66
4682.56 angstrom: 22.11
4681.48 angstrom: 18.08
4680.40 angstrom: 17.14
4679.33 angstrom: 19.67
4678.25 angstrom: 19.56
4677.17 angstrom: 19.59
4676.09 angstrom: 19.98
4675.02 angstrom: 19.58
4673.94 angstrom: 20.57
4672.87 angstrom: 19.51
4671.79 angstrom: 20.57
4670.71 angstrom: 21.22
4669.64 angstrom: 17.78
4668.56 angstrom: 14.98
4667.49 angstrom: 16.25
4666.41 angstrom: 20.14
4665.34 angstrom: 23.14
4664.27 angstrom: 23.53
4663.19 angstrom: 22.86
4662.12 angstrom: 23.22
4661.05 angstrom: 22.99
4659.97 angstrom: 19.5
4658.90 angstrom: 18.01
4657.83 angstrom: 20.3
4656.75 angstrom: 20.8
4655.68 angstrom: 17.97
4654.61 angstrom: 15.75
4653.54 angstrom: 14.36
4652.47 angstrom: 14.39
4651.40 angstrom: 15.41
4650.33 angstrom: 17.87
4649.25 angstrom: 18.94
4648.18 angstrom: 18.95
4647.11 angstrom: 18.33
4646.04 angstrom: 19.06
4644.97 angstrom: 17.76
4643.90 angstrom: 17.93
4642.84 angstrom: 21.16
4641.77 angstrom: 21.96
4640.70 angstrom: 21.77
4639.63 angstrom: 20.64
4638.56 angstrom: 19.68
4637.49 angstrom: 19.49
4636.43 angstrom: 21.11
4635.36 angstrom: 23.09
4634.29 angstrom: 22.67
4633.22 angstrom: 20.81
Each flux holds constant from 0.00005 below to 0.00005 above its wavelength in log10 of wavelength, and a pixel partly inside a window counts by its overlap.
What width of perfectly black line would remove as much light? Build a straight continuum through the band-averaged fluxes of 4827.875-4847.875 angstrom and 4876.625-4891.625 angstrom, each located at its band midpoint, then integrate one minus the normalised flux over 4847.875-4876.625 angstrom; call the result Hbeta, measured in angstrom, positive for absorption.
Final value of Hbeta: -4.5 angstrom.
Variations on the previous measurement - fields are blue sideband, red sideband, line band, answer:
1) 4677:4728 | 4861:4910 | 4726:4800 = -0.5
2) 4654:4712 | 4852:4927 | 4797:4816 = 1.1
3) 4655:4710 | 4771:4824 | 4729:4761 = -1.7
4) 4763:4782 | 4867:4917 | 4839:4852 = 0.8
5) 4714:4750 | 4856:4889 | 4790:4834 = 3.3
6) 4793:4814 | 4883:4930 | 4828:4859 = 0.1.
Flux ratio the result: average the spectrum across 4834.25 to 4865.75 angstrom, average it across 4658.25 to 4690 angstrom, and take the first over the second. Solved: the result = 1.08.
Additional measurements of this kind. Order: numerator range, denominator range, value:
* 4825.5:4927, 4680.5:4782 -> 0.98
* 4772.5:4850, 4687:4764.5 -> 0.97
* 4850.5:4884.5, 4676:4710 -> 1.10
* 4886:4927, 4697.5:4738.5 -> 0.94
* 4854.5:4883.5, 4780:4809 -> 1.13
